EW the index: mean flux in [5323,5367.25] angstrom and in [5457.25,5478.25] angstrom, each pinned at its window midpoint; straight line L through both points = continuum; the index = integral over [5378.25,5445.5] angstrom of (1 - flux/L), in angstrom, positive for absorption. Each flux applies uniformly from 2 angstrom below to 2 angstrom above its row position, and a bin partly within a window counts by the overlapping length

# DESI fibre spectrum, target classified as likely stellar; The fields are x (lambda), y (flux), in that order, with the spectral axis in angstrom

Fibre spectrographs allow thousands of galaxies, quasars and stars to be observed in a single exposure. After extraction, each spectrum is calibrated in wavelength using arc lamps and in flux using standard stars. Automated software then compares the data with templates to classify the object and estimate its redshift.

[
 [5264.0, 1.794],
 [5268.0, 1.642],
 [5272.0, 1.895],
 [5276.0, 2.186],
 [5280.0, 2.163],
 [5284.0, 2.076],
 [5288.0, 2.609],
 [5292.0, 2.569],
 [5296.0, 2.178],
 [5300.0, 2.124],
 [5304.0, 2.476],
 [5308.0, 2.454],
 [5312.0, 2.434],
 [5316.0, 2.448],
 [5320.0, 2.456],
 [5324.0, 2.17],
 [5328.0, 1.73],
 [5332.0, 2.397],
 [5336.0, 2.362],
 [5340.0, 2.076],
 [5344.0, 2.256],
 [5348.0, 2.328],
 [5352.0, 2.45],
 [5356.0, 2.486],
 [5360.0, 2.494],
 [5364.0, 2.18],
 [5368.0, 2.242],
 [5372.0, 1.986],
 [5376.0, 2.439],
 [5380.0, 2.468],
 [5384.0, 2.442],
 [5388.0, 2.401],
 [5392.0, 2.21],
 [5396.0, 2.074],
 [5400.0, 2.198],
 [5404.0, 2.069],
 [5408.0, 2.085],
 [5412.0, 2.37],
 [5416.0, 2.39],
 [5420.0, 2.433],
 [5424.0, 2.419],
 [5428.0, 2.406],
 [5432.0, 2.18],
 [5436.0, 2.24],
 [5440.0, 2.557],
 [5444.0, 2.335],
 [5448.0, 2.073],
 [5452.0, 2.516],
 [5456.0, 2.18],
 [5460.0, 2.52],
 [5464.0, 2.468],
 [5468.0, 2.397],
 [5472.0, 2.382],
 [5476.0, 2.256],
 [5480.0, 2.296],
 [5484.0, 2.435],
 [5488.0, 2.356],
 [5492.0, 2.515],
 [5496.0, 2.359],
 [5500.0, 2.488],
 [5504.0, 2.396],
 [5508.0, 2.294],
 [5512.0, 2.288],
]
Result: 0.8 angstrom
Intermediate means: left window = 2.27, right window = 2.4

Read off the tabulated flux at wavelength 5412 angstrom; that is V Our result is 2.37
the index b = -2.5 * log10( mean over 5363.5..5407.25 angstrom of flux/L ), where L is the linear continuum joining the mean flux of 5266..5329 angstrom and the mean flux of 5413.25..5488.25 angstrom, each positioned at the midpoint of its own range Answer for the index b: 0.03 mag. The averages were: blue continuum 2.23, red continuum 2.36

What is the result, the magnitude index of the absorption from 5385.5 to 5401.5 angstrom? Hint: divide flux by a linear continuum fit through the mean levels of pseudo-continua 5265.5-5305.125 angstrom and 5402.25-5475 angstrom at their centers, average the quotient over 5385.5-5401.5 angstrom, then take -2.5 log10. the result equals 0.03 mag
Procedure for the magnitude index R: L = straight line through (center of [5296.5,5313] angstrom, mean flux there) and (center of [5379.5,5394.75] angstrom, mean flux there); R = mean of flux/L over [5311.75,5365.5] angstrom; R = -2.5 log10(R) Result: 0.02 mag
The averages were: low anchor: 2.35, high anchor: 2.36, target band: 2.3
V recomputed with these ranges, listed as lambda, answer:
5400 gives 2.198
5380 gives 2.468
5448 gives 2.073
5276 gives 2.186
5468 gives 2.397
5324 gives 2.17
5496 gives 2.359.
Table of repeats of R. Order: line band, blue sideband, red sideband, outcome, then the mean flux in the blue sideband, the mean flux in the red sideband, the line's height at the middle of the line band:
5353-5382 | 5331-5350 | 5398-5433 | -0.02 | 2.28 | 2.29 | 2.28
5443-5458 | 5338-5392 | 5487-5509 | 0.05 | 2.32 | 2.41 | 2.38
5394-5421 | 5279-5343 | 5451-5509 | 0.06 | 2.3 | 2.39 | 2.35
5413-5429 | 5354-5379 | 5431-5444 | -0.04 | 2.31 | 2.34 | 2.33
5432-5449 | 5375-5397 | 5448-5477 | 0.03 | 2.35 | 2.37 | 2.36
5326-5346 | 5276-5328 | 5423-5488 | 0.08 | 2.32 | 2.35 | 2.32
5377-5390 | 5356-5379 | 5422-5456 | -0.06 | 2.3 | 2.33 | 2.3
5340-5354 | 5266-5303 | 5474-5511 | -0.04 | 2.17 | 2.37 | 2.23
